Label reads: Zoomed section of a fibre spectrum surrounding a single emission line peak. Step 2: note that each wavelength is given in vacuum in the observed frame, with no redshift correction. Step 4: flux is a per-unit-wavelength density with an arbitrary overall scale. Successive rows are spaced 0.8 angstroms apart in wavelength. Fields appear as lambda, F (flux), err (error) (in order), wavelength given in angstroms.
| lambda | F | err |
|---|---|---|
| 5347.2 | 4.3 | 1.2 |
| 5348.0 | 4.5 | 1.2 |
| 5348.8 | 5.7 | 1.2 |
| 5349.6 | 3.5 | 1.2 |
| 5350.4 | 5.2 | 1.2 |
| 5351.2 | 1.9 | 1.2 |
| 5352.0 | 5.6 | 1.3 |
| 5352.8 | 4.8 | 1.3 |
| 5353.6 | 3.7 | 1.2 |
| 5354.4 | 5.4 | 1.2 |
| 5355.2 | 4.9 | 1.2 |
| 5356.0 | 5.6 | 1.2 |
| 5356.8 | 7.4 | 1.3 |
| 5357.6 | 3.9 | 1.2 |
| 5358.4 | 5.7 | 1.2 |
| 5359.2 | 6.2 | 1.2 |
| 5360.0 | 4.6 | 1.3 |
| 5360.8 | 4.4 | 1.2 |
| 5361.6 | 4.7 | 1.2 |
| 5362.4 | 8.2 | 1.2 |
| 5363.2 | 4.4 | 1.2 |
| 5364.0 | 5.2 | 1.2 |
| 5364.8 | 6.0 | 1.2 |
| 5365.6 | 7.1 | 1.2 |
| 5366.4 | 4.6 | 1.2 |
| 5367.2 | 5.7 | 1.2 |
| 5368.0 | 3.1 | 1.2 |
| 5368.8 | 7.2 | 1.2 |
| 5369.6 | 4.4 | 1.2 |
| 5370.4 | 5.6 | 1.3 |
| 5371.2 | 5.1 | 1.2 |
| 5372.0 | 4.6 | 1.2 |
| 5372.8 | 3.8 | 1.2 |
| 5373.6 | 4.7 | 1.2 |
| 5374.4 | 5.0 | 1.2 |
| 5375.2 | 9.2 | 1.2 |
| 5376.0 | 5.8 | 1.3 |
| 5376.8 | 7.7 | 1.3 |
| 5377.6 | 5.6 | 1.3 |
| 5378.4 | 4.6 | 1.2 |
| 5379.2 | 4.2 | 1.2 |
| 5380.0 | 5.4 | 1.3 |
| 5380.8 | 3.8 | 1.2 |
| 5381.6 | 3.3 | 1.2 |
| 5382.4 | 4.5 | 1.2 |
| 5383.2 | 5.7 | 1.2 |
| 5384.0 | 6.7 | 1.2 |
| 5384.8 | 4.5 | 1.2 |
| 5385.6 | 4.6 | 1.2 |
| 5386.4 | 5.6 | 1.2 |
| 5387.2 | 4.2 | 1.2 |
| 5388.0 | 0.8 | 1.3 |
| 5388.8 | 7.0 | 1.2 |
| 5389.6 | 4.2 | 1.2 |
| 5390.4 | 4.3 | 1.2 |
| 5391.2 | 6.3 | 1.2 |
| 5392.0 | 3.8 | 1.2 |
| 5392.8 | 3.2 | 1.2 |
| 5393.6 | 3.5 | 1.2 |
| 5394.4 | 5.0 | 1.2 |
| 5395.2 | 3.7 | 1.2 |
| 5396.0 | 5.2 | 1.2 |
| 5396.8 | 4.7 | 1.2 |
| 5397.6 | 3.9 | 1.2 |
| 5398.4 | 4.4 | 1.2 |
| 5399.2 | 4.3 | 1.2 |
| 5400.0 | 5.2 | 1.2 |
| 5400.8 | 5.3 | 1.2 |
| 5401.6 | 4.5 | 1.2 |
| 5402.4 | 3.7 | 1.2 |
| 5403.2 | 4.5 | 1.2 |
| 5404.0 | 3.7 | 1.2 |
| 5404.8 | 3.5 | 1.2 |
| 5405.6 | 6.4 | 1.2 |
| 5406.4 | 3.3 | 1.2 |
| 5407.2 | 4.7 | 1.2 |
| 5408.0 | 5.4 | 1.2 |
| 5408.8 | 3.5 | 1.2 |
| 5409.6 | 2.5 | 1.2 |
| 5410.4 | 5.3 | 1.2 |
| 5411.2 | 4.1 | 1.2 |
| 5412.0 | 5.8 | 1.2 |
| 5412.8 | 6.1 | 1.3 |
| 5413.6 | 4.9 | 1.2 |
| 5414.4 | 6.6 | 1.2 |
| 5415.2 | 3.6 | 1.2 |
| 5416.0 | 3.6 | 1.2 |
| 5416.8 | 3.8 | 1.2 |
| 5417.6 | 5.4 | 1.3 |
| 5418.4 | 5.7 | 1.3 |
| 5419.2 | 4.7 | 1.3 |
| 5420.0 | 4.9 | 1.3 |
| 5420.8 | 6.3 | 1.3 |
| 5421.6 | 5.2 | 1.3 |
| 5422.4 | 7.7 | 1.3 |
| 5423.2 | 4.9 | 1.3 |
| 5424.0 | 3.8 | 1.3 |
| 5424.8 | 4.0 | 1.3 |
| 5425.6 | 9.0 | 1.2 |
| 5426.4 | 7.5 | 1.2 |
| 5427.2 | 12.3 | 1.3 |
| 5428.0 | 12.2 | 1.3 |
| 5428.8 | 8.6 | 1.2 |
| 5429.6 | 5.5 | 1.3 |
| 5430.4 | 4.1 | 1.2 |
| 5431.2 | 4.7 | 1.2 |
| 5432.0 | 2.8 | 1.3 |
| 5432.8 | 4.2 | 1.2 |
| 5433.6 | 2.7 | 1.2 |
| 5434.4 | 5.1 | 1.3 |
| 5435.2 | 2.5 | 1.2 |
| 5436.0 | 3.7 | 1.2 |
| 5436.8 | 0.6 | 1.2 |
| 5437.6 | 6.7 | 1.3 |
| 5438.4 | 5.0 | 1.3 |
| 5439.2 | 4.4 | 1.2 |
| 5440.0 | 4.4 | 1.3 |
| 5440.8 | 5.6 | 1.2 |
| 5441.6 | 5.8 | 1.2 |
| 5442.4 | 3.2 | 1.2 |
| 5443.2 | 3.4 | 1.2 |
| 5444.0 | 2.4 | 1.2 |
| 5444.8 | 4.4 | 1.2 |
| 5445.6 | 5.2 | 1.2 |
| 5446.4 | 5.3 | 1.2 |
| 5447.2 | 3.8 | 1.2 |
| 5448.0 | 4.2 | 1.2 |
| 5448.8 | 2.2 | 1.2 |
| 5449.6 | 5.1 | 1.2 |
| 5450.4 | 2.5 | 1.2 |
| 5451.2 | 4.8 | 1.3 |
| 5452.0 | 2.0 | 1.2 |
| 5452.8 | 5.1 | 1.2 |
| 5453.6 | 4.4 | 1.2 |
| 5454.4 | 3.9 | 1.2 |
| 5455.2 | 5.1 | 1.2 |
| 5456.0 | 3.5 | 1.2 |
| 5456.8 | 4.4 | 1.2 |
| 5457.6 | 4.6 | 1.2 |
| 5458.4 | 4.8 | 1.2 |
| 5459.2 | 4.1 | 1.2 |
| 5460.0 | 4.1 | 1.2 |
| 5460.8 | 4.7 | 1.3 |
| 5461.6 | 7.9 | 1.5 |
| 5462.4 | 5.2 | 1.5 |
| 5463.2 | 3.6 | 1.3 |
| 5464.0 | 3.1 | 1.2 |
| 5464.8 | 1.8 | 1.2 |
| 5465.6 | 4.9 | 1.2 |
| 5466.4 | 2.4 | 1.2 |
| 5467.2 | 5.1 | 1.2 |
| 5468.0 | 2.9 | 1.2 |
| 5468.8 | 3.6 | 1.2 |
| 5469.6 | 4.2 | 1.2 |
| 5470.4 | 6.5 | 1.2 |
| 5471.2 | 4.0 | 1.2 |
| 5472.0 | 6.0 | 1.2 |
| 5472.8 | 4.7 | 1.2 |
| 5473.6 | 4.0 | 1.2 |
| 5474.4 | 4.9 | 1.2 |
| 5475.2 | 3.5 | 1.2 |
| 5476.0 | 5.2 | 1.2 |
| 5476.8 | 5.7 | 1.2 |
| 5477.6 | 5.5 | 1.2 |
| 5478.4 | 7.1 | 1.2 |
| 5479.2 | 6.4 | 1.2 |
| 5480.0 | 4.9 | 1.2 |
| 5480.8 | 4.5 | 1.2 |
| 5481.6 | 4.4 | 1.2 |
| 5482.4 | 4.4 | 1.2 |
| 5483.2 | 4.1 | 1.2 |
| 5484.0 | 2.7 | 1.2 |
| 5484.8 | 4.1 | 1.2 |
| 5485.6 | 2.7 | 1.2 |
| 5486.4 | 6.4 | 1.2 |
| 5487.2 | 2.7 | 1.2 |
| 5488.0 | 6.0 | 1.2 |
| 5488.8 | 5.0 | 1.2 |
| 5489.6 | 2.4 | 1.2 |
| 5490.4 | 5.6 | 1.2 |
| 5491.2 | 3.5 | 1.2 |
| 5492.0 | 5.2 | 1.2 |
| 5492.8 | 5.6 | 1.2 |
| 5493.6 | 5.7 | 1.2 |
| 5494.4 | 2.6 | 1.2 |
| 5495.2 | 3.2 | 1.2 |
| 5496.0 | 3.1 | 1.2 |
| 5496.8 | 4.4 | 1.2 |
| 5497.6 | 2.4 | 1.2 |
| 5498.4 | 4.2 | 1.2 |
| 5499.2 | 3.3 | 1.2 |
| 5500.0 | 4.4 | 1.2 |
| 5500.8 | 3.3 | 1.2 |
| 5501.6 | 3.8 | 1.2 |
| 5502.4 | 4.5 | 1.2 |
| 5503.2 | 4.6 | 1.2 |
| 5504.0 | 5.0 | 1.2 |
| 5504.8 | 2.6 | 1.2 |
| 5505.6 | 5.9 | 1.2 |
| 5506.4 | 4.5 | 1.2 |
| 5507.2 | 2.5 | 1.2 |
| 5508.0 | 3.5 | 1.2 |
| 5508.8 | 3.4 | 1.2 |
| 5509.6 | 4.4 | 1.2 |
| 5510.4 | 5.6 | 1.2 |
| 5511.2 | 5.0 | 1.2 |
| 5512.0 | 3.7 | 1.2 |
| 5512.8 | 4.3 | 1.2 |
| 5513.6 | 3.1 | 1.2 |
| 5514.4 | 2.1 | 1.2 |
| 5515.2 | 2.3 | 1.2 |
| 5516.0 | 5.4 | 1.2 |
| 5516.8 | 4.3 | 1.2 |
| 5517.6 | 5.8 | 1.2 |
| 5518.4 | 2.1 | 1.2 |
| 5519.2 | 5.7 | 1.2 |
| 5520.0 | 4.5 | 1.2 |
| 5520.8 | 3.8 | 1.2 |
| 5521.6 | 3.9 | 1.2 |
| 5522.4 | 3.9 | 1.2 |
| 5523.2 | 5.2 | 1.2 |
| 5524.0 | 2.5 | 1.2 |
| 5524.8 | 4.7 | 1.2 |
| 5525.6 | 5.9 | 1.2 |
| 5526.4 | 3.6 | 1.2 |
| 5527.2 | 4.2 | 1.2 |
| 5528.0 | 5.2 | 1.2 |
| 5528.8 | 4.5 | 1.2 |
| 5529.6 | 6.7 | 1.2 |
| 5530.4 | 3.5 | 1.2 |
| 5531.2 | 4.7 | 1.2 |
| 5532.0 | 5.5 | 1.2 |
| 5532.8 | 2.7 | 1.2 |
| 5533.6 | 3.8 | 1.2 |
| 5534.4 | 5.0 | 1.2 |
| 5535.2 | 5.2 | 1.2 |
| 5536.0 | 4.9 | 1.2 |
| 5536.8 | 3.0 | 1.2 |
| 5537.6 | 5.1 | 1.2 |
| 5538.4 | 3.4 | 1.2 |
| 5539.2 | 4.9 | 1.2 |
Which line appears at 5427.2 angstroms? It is [O III] 5007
